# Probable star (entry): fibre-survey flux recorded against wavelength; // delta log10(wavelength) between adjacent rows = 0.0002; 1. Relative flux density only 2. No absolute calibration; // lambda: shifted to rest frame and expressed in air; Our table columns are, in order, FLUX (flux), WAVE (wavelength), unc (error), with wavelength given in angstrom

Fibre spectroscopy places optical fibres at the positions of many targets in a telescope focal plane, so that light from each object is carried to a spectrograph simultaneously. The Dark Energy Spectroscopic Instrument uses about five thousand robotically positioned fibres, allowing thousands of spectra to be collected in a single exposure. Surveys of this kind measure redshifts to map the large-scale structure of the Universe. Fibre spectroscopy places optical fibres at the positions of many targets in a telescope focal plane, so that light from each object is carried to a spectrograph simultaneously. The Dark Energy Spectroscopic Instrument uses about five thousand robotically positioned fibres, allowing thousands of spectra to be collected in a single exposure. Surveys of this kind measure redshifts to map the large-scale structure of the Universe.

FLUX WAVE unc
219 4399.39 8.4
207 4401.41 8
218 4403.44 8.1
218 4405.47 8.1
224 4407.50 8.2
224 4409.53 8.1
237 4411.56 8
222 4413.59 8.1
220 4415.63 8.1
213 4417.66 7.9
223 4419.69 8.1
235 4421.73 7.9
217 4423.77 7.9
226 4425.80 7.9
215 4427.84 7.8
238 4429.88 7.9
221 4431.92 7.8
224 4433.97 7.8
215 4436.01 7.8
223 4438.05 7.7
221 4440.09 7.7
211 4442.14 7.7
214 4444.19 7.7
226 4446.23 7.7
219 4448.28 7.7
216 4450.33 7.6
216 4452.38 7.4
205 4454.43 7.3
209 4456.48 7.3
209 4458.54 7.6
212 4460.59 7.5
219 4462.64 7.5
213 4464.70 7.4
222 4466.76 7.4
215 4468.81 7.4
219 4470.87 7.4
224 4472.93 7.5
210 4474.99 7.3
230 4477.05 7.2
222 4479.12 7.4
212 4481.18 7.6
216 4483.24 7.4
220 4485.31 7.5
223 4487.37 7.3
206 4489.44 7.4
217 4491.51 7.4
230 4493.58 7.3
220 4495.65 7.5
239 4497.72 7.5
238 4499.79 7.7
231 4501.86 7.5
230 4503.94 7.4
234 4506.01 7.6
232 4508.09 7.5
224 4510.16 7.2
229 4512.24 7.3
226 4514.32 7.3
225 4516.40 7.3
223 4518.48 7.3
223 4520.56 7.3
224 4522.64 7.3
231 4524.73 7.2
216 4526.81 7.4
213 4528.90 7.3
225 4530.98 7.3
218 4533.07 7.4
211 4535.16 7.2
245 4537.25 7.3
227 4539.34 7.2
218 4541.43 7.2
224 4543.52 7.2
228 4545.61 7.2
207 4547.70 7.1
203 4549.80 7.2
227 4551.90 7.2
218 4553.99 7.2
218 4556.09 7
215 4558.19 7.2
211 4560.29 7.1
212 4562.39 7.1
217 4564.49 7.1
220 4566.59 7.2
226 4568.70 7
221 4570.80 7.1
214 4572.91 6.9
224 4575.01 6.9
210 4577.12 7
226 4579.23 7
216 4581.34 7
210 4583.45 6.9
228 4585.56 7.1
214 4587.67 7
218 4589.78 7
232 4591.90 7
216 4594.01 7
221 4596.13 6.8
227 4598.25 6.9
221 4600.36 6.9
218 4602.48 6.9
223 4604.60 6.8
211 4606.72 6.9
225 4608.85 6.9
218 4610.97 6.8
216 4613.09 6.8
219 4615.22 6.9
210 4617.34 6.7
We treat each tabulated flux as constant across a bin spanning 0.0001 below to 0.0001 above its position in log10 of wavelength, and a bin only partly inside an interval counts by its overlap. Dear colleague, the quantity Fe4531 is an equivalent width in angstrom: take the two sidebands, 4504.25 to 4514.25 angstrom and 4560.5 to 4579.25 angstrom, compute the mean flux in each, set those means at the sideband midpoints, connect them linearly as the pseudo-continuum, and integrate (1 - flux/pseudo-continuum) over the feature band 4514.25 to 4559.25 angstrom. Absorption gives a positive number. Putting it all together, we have 0.66 angstrom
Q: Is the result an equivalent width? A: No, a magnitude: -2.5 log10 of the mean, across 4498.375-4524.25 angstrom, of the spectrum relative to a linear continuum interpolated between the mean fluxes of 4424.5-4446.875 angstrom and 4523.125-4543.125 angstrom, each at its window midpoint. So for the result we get -0.03 mag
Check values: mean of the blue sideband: 221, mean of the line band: 228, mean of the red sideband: 223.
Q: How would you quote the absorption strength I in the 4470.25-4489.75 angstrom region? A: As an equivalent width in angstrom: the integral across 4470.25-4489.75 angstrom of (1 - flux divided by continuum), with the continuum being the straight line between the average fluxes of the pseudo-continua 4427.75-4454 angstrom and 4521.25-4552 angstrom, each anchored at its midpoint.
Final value 0.1 angstrom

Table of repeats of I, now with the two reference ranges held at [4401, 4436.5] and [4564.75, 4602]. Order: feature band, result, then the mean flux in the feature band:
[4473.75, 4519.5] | -0.6 angstrom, 224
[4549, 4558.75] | 0.2 angstrom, 217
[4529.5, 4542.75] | -0.2 angstrom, 224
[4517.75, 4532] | -0.1 angstrom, 222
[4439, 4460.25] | 0.7 angstrom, 215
